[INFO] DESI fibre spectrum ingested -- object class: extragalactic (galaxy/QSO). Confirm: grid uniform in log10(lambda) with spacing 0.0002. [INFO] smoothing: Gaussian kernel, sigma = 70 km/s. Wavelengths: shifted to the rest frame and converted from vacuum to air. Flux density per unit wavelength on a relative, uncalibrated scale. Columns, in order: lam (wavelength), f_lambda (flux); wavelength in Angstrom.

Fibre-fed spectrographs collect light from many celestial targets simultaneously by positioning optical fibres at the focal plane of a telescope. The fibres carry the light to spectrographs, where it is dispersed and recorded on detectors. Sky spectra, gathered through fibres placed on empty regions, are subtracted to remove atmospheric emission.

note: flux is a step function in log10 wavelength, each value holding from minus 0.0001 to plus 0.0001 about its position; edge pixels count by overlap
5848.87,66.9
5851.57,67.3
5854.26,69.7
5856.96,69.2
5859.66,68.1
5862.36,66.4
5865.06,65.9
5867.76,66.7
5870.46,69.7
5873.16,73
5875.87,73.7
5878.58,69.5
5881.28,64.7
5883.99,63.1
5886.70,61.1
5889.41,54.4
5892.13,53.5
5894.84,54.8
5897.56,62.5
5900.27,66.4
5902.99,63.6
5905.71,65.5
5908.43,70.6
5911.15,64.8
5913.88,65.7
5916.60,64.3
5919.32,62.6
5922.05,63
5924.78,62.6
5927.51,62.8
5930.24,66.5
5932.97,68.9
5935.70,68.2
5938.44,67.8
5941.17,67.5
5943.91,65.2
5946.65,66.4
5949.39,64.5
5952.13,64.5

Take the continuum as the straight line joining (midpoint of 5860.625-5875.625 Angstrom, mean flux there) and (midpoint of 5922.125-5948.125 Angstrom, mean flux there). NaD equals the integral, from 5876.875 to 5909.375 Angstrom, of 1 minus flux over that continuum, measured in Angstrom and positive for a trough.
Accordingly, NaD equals 2.5 Angstrom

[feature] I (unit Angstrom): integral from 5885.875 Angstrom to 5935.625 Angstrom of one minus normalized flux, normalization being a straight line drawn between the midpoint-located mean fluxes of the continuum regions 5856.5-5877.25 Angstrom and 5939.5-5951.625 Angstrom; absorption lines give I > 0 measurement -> 3.0 Angstrom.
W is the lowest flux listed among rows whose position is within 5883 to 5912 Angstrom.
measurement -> 53.5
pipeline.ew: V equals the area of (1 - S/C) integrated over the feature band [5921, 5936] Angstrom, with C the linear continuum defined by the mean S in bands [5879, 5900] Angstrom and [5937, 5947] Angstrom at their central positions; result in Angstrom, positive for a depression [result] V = -0.04 Angstrom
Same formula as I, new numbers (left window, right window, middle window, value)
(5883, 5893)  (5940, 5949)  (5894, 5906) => -0.6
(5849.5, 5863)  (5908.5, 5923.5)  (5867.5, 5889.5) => 0.0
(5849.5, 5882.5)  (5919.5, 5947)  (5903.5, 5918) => 0.1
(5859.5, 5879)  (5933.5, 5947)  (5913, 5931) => 1.0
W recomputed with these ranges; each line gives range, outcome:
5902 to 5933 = 62.6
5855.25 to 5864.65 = 66.4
